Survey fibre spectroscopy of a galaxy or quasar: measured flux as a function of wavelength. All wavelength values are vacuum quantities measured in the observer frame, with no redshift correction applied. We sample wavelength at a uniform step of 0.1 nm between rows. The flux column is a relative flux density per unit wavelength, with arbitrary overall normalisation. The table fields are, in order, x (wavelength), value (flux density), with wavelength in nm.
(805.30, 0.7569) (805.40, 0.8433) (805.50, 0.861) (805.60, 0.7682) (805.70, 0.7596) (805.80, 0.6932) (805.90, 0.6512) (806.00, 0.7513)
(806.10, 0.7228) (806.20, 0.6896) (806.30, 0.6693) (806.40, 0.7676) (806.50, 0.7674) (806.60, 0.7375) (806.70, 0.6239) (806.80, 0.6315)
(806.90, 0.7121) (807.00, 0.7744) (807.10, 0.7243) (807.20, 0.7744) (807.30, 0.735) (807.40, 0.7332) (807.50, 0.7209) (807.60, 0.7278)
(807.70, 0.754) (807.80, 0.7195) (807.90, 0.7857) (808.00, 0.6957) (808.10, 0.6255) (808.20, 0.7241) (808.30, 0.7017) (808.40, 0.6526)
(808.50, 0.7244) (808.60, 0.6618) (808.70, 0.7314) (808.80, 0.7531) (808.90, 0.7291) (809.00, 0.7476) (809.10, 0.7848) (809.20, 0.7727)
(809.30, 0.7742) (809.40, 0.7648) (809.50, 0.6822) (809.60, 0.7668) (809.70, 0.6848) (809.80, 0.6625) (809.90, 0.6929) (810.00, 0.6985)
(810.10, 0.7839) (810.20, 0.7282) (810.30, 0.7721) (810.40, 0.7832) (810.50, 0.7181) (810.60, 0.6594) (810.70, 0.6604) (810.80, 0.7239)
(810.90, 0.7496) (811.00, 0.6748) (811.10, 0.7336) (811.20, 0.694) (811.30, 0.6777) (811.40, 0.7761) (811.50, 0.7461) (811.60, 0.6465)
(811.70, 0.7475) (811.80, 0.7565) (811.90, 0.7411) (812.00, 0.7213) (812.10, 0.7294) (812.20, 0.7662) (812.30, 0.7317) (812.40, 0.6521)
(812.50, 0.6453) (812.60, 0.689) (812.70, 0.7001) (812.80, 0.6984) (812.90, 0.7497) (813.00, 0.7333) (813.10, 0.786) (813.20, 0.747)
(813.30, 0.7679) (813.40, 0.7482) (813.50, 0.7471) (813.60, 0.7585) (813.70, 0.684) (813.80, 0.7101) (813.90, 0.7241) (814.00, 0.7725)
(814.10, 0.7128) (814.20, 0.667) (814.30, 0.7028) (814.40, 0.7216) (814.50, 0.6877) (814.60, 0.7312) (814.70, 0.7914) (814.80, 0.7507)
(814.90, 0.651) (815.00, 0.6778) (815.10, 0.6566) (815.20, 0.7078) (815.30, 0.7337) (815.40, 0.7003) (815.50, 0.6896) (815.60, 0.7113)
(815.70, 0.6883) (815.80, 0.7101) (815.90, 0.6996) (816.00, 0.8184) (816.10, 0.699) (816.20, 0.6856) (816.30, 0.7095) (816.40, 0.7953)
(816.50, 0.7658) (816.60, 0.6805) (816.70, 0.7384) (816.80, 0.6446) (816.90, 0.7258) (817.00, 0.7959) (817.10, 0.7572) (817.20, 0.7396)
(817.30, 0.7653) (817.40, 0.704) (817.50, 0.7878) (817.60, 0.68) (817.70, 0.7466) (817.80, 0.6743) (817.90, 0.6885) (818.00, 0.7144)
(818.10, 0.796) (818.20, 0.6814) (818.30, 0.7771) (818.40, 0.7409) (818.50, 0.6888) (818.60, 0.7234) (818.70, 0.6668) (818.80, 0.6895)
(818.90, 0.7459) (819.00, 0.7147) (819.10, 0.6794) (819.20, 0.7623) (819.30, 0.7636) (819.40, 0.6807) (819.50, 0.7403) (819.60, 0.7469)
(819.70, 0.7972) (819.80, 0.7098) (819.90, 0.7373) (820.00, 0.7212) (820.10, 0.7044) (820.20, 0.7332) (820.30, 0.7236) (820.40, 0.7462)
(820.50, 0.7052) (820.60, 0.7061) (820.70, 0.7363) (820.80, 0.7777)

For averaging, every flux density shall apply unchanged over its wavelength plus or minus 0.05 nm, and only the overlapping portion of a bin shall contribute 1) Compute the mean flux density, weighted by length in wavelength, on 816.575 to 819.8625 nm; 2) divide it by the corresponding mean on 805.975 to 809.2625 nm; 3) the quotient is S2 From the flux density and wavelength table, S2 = 1.0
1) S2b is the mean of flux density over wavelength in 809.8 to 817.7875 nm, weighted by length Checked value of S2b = 0.722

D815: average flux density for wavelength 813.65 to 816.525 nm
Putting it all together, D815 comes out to 0.715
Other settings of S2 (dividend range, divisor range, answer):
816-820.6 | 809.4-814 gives 1.01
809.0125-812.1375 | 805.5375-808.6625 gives 1.01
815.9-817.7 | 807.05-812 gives 1.01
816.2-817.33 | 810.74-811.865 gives 1.02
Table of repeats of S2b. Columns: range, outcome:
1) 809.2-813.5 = 0.724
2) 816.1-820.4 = 0.727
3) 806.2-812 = 0.722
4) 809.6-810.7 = 0.718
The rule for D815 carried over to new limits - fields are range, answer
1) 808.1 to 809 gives 0.707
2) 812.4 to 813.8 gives 0.724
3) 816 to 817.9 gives 0.729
